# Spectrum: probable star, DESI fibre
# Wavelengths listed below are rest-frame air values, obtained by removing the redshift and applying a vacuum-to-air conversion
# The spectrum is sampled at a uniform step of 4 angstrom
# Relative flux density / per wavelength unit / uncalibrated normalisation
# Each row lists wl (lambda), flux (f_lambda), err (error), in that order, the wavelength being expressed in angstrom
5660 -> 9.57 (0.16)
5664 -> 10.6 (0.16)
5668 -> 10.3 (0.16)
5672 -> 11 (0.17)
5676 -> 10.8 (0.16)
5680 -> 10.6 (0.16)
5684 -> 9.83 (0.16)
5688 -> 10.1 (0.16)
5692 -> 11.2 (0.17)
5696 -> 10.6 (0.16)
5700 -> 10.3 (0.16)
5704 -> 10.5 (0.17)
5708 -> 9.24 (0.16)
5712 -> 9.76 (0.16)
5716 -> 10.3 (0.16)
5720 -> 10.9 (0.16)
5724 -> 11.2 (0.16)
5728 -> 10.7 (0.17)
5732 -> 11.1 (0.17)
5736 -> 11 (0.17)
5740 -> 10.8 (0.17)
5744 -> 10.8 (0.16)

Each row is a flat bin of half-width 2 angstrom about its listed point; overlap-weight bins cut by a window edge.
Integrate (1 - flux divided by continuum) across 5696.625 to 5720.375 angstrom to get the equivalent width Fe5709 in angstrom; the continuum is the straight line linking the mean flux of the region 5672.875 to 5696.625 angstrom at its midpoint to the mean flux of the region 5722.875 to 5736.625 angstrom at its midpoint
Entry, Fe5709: 1.4 angstrom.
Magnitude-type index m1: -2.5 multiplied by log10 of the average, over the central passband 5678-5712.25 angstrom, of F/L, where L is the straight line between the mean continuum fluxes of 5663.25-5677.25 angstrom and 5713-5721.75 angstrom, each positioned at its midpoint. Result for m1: 0.03 mag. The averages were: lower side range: 10.7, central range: 10.3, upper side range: 10.5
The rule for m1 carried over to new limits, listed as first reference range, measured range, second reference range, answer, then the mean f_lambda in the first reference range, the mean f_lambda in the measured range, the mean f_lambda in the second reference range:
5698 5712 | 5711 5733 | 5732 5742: -0.02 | 9.98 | 10.7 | 10.9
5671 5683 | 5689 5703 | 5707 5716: -0.05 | 10.7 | 10.6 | 9.71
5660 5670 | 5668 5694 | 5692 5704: -0.01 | 10.3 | 10.6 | 10.6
